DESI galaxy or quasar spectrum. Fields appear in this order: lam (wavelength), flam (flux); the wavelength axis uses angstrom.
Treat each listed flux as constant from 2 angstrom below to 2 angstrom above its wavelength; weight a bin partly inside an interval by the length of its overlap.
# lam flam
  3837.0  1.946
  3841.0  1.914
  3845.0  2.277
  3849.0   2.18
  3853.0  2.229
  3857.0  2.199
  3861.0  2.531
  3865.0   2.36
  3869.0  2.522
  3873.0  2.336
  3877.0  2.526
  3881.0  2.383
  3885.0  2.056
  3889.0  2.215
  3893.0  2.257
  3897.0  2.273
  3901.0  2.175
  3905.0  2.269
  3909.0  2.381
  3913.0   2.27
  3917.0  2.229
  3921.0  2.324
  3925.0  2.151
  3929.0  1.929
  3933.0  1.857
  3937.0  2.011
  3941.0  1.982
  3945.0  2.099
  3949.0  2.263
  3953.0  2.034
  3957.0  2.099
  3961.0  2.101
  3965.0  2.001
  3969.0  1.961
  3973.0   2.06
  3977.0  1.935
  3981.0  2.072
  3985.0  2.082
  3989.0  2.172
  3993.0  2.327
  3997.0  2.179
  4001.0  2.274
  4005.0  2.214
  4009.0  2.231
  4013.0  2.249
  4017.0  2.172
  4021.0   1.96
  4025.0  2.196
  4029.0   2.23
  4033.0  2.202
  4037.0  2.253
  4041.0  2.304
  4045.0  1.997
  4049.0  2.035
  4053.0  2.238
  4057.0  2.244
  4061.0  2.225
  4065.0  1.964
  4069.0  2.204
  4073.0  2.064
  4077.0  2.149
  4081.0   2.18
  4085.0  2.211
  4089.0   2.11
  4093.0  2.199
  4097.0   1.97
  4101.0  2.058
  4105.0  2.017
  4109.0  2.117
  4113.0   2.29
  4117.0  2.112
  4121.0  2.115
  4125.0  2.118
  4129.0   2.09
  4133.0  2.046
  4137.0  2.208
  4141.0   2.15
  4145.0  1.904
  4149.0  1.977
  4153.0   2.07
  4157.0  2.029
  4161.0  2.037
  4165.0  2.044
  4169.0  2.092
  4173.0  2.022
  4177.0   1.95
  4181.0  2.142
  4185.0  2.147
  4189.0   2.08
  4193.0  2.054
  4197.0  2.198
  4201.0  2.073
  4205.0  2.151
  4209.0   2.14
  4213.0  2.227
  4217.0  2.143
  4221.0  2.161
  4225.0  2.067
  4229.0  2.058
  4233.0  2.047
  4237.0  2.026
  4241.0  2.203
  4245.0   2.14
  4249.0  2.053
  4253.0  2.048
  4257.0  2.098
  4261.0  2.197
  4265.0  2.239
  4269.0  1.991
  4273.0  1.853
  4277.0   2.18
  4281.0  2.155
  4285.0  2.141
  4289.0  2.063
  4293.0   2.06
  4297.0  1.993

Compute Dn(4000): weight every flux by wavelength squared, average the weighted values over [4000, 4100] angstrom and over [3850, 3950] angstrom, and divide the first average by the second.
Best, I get 1.04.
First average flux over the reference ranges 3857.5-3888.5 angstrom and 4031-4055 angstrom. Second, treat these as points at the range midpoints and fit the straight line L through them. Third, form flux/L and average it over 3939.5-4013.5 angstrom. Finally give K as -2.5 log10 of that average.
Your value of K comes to 0.06 mag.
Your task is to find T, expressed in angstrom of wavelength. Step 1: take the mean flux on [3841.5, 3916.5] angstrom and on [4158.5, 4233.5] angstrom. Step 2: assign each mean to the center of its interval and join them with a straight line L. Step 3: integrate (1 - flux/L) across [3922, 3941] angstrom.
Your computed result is 2.2 angstrom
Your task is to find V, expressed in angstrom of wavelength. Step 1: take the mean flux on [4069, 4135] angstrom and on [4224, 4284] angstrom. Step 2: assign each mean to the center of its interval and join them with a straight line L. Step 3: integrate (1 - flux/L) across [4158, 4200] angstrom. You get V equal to 0.6 angstrom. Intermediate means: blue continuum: 2.12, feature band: 2.08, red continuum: 2.09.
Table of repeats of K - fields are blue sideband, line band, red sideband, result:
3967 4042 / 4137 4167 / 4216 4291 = 0.04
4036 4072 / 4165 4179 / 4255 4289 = 0.05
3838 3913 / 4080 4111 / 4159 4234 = 0.02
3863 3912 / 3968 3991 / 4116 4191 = 0.09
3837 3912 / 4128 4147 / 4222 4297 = 0.03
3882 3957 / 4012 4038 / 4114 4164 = -0.03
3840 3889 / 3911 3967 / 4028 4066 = 0.08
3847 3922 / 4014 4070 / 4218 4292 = 0.03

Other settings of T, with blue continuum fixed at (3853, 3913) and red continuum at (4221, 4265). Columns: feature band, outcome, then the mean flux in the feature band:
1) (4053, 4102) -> 1.42 angstrom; 2.14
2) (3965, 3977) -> 1.42 angstrom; 2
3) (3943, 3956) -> 0.84 angstrom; 2.13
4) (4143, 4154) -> 0.93 angstrom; 1.98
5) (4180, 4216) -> -0.08 angstrom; 2.13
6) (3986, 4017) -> 0.27 angstrom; 2.23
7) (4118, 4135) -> 0.62 angstrom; 2.09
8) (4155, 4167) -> 0.64 angstrom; 2.04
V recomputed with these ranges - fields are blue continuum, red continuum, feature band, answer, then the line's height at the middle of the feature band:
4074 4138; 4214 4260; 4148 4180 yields 1.2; 2.11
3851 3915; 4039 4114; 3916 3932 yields 1.0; 2.27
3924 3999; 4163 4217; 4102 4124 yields -0.4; 2.09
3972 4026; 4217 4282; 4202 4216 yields -0.4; 2.1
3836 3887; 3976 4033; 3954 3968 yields 0.9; 2.2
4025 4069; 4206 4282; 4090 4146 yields 1.2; 2.15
